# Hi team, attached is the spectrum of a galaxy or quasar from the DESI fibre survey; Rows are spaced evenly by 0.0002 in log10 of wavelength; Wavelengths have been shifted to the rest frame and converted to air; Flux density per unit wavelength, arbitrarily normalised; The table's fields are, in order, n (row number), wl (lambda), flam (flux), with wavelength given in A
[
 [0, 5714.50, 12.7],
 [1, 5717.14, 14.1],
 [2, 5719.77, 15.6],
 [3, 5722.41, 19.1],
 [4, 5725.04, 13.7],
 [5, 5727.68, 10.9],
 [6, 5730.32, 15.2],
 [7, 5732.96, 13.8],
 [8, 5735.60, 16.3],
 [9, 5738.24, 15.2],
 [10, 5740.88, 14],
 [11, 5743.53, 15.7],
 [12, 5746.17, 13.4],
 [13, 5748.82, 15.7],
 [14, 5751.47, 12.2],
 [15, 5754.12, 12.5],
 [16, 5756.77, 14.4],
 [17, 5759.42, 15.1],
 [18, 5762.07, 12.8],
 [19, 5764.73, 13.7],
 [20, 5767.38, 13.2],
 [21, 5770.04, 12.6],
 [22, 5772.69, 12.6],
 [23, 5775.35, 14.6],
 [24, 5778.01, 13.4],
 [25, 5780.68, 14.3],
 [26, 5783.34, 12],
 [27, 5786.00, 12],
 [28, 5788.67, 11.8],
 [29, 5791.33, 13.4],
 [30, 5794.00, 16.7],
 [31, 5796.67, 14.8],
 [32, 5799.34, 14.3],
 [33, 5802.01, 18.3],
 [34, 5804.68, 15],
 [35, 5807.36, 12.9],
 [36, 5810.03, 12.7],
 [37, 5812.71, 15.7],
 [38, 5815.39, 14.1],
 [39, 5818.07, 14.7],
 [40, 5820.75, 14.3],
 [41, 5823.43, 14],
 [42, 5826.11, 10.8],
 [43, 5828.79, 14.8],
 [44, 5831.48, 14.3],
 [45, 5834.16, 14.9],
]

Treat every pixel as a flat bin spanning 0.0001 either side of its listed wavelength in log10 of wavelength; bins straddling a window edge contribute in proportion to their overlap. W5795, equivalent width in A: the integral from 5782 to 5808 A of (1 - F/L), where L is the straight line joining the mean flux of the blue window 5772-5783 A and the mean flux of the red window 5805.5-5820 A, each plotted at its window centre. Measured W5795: -0.6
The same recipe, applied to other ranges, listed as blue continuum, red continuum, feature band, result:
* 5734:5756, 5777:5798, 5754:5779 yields 0.7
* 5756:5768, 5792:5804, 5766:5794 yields 3.1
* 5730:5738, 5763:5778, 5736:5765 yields 0.3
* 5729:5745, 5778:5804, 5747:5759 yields 0.8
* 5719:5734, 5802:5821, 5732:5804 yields 2.7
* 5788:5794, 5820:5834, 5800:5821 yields -1.6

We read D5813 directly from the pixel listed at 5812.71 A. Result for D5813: 15.7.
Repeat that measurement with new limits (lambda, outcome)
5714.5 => 12.7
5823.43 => 14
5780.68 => 14.3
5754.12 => 12.5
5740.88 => 14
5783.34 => 12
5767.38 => 13.2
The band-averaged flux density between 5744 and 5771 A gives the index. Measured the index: 13.6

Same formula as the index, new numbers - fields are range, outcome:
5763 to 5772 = 13.1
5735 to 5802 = 13.9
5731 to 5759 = 14.4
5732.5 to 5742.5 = 14.9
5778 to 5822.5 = 14.2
